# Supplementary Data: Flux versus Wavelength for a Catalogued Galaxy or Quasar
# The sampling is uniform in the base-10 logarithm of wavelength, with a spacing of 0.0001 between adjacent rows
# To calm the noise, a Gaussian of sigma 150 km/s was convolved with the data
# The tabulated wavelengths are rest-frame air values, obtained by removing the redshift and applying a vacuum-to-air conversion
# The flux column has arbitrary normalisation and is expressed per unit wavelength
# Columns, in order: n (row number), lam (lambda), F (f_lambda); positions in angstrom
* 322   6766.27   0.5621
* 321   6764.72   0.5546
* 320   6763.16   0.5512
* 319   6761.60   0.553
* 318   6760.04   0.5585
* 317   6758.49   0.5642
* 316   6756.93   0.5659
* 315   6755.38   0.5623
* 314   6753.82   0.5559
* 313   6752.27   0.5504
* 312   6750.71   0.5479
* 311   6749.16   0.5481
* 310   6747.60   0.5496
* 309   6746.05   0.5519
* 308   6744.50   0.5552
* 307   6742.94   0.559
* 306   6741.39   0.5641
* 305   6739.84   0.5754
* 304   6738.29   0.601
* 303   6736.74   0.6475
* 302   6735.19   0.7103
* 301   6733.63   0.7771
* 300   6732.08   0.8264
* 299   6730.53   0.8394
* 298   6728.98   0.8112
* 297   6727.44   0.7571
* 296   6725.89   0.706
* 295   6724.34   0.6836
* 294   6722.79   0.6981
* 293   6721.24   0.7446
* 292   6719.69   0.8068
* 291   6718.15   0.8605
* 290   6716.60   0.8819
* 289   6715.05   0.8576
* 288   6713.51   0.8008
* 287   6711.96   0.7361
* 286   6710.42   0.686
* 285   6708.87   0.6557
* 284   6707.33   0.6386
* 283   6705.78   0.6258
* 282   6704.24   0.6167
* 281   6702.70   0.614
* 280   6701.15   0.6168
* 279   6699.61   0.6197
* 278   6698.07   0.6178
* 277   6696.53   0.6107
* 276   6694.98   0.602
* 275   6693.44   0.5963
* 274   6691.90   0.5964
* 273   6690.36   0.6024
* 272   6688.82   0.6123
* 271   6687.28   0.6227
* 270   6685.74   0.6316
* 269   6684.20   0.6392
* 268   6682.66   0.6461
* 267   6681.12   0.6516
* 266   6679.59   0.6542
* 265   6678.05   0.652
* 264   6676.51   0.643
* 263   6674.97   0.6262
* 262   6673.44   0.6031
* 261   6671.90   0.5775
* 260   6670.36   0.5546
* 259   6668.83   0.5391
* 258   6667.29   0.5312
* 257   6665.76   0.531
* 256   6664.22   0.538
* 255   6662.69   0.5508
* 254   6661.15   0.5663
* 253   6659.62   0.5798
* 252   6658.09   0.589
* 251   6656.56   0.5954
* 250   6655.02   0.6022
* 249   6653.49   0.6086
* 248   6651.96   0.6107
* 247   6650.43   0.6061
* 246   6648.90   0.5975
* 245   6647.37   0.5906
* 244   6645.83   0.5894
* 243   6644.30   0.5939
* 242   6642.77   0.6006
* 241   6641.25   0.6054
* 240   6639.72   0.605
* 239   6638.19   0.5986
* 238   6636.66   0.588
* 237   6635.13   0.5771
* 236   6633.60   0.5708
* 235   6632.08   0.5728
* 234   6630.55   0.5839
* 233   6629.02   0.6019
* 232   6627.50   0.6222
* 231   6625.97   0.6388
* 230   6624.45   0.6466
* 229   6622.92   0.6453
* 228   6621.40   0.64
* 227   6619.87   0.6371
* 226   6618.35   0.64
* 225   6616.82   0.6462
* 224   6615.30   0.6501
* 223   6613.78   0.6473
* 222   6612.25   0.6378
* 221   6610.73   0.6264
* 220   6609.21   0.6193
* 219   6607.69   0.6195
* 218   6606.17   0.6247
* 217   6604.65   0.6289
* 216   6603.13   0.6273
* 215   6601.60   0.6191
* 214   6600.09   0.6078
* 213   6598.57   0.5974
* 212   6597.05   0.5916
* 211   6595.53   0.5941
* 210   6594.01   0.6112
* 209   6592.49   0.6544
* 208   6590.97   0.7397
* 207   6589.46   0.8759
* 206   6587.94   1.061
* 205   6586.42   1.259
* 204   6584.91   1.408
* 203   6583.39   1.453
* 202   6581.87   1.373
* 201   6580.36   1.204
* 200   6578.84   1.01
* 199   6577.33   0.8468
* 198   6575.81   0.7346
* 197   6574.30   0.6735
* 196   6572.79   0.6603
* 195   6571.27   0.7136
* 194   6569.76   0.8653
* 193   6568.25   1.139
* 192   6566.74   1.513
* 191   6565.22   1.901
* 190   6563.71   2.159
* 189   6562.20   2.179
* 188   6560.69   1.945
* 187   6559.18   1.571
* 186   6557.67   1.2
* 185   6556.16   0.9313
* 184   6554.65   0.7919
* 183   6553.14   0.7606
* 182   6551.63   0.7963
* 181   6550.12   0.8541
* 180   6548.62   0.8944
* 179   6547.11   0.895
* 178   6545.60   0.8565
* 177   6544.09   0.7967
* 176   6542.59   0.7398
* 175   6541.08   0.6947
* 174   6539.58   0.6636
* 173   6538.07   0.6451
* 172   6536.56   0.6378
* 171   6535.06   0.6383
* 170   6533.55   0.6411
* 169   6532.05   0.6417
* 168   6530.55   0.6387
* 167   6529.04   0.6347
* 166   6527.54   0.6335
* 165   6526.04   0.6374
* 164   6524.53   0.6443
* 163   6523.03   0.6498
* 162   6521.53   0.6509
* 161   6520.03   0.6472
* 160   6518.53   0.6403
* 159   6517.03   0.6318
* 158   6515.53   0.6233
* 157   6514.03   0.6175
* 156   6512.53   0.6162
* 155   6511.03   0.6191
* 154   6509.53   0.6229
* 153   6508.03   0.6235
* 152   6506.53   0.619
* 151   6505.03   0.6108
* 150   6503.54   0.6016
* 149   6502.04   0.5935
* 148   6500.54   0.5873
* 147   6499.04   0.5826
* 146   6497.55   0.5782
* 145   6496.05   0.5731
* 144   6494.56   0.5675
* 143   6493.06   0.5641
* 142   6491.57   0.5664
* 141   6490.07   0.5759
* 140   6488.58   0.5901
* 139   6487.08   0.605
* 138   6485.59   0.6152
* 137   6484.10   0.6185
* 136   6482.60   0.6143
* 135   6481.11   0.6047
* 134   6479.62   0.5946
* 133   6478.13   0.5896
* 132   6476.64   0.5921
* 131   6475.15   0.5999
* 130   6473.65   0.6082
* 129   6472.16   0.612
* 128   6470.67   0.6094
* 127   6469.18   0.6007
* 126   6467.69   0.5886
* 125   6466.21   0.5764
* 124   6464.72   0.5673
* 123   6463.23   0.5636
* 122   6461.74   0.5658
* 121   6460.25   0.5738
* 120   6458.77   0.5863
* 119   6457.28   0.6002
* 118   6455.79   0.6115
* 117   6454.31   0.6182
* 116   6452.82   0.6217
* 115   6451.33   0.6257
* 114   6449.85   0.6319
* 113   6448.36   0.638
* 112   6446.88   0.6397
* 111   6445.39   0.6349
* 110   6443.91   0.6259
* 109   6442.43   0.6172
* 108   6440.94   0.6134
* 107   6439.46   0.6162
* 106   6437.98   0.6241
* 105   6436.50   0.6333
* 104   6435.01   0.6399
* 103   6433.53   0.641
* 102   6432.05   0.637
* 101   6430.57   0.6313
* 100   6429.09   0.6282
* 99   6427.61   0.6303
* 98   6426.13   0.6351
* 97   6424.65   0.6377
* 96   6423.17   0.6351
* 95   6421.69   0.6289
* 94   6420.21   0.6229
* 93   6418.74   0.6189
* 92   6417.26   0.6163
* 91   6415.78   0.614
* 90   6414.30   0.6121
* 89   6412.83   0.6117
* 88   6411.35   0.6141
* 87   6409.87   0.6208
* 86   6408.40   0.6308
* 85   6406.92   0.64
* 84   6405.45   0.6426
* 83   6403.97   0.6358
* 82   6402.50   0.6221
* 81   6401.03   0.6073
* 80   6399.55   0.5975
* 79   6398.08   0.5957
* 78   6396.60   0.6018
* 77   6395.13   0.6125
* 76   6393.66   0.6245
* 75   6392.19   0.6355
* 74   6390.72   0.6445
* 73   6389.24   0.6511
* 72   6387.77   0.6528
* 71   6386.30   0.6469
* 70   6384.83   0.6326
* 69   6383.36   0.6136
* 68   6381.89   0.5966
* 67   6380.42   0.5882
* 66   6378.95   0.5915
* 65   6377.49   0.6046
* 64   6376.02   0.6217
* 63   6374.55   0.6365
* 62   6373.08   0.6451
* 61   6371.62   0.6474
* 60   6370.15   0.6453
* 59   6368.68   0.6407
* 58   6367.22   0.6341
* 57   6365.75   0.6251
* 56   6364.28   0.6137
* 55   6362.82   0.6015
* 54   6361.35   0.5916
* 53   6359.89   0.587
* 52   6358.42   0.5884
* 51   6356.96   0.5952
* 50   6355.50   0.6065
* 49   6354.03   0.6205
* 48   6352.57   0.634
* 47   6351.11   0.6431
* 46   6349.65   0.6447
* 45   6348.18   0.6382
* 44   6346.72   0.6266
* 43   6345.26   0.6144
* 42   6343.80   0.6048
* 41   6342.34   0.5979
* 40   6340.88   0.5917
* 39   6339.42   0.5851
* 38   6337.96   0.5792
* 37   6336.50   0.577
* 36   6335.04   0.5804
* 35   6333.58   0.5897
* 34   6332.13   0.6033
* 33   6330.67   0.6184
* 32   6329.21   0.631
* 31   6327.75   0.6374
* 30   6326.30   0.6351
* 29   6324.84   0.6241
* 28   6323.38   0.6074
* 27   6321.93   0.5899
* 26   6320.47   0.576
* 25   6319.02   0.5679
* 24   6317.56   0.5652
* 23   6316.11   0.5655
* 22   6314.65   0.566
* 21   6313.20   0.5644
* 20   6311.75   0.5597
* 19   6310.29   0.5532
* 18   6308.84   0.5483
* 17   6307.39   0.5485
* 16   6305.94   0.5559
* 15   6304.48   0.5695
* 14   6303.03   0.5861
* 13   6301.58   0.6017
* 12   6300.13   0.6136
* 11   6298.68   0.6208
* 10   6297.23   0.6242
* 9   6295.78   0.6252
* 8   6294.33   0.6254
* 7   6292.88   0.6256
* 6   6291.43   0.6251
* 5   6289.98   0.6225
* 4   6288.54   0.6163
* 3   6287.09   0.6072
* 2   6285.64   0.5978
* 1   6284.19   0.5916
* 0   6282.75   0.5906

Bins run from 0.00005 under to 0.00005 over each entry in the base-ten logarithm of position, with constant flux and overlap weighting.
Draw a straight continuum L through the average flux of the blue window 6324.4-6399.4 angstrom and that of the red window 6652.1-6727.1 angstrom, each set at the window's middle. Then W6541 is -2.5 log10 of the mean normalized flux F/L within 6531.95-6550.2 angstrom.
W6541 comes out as -0.170 mag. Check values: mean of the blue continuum 0.616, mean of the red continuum 0.643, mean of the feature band 0.738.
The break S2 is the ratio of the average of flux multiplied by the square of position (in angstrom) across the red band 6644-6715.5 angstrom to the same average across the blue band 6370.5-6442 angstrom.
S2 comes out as 1.07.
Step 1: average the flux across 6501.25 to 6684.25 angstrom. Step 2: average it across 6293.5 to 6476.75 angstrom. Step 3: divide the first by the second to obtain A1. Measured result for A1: 1.23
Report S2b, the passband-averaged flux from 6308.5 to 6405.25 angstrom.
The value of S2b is 0.609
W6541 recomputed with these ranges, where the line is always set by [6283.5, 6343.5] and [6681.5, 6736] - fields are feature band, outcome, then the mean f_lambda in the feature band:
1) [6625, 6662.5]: 0.14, 0.595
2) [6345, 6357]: -0.04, 0.627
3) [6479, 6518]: 0.07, 0.601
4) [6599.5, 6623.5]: 0.06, 0.633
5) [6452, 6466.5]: 0.08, 0.589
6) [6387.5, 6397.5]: -0.03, 0.63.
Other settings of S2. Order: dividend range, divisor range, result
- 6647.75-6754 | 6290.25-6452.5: 1.15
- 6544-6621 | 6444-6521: 1.60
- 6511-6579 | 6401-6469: 1.49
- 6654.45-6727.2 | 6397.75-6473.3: 1.13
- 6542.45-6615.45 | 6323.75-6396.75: 1.66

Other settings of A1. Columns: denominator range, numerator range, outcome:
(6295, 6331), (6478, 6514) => 1.01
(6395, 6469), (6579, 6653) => 1.15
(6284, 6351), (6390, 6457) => 1.04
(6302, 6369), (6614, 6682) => 1.01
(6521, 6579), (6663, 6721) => 0.69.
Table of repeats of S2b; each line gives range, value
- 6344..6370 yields 0.618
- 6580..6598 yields 0.976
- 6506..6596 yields 0.902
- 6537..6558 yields 0.812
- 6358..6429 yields 0.622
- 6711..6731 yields 0.782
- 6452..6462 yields 0.598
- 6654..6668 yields 0.566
